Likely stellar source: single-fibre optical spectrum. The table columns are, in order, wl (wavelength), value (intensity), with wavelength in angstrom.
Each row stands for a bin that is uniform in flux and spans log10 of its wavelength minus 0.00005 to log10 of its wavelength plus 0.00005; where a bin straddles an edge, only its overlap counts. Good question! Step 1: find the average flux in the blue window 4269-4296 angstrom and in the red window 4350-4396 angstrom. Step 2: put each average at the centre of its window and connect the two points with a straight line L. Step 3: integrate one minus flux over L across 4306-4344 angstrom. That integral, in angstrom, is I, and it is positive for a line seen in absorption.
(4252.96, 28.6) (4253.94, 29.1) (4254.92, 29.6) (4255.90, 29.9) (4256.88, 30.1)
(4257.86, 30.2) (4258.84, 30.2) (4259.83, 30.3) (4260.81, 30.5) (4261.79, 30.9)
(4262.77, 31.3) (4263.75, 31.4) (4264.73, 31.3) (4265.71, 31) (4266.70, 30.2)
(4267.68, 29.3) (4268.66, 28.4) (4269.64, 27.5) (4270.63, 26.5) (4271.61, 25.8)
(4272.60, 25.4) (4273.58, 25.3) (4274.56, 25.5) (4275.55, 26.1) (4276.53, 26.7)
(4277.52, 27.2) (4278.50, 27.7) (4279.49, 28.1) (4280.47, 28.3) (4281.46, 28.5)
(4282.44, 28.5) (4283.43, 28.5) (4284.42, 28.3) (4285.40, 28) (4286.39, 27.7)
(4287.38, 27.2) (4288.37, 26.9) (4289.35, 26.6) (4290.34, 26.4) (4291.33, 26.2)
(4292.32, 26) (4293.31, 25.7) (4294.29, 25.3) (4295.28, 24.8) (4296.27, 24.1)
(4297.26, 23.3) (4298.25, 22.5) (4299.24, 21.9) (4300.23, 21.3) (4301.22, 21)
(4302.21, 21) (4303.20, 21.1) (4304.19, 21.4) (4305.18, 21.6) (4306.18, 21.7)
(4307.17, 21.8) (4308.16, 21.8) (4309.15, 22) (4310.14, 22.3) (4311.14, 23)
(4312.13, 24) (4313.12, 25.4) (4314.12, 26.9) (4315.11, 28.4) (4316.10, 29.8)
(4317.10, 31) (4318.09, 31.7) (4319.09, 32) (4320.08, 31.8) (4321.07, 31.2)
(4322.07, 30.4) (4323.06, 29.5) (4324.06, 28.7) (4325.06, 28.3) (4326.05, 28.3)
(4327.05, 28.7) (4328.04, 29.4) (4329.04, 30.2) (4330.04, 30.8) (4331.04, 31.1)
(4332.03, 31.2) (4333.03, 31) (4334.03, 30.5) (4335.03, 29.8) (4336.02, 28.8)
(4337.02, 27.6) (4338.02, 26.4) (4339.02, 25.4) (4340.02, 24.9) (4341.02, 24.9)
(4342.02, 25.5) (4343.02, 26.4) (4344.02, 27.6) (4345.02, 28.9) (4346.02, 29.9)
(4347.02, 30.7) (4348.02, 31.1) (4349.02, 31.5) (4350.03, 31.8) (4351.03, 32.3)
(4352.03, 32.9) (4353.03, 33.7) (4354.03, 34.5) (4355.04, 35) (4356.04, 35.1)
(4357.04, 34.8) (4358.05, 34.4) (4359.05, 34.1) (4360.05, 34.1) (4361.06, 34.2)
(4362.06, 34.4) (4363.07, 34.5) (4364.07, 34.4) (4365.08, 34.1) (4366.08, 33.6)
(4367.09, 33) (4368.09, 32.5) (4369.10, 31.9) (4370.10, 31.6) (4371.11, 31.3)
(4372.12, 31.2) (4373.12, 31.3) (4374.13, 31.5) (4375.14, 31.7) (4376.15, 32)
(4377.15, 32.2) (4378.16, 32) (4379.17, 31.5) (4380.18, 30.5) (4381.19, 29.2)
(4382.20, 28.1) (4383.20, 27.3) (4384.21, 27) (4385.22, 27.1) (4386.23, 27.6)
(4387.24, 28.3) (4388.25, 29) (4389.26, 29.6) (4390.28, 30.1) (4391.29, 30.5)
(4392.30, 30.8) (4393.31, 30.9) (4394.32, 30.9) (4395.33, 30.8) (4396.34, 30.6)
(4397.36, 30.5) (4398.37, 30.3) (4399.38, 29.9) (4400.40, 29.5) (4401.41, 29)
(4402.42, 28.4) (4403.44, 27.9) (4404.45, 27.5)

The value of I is 1.8 angstrom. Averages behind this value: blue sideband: 26.8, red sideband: 31.7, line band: 27.8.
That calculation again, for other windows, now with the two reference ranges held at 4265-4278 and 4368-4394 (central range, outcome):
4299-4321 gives 2.7 angstrom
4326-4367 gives -2.3 angstrom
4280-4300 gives 1.2 angstrom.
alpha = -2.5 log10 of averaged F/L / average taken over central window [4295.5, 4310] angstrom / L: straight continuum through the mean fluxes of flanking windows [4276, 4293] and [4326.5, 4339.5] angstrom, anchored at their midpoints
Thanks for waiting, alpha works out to 0.27 mag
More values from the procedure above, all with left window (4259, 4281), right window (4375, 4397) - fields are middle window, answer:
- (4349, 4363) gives -0.15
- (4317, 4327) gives -0.04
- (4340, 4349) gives 0.05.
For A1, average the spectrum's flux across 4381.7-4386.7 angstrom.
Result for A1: 27.5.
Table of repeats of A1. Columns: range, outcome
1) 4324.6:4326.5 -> 28.4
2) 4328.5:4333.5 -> 30.8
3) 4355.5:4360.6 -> 34.5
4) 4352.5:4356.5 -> 34.6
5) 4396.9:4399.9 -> 30.2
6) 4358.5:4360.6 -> 34.1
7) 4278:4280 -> 28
